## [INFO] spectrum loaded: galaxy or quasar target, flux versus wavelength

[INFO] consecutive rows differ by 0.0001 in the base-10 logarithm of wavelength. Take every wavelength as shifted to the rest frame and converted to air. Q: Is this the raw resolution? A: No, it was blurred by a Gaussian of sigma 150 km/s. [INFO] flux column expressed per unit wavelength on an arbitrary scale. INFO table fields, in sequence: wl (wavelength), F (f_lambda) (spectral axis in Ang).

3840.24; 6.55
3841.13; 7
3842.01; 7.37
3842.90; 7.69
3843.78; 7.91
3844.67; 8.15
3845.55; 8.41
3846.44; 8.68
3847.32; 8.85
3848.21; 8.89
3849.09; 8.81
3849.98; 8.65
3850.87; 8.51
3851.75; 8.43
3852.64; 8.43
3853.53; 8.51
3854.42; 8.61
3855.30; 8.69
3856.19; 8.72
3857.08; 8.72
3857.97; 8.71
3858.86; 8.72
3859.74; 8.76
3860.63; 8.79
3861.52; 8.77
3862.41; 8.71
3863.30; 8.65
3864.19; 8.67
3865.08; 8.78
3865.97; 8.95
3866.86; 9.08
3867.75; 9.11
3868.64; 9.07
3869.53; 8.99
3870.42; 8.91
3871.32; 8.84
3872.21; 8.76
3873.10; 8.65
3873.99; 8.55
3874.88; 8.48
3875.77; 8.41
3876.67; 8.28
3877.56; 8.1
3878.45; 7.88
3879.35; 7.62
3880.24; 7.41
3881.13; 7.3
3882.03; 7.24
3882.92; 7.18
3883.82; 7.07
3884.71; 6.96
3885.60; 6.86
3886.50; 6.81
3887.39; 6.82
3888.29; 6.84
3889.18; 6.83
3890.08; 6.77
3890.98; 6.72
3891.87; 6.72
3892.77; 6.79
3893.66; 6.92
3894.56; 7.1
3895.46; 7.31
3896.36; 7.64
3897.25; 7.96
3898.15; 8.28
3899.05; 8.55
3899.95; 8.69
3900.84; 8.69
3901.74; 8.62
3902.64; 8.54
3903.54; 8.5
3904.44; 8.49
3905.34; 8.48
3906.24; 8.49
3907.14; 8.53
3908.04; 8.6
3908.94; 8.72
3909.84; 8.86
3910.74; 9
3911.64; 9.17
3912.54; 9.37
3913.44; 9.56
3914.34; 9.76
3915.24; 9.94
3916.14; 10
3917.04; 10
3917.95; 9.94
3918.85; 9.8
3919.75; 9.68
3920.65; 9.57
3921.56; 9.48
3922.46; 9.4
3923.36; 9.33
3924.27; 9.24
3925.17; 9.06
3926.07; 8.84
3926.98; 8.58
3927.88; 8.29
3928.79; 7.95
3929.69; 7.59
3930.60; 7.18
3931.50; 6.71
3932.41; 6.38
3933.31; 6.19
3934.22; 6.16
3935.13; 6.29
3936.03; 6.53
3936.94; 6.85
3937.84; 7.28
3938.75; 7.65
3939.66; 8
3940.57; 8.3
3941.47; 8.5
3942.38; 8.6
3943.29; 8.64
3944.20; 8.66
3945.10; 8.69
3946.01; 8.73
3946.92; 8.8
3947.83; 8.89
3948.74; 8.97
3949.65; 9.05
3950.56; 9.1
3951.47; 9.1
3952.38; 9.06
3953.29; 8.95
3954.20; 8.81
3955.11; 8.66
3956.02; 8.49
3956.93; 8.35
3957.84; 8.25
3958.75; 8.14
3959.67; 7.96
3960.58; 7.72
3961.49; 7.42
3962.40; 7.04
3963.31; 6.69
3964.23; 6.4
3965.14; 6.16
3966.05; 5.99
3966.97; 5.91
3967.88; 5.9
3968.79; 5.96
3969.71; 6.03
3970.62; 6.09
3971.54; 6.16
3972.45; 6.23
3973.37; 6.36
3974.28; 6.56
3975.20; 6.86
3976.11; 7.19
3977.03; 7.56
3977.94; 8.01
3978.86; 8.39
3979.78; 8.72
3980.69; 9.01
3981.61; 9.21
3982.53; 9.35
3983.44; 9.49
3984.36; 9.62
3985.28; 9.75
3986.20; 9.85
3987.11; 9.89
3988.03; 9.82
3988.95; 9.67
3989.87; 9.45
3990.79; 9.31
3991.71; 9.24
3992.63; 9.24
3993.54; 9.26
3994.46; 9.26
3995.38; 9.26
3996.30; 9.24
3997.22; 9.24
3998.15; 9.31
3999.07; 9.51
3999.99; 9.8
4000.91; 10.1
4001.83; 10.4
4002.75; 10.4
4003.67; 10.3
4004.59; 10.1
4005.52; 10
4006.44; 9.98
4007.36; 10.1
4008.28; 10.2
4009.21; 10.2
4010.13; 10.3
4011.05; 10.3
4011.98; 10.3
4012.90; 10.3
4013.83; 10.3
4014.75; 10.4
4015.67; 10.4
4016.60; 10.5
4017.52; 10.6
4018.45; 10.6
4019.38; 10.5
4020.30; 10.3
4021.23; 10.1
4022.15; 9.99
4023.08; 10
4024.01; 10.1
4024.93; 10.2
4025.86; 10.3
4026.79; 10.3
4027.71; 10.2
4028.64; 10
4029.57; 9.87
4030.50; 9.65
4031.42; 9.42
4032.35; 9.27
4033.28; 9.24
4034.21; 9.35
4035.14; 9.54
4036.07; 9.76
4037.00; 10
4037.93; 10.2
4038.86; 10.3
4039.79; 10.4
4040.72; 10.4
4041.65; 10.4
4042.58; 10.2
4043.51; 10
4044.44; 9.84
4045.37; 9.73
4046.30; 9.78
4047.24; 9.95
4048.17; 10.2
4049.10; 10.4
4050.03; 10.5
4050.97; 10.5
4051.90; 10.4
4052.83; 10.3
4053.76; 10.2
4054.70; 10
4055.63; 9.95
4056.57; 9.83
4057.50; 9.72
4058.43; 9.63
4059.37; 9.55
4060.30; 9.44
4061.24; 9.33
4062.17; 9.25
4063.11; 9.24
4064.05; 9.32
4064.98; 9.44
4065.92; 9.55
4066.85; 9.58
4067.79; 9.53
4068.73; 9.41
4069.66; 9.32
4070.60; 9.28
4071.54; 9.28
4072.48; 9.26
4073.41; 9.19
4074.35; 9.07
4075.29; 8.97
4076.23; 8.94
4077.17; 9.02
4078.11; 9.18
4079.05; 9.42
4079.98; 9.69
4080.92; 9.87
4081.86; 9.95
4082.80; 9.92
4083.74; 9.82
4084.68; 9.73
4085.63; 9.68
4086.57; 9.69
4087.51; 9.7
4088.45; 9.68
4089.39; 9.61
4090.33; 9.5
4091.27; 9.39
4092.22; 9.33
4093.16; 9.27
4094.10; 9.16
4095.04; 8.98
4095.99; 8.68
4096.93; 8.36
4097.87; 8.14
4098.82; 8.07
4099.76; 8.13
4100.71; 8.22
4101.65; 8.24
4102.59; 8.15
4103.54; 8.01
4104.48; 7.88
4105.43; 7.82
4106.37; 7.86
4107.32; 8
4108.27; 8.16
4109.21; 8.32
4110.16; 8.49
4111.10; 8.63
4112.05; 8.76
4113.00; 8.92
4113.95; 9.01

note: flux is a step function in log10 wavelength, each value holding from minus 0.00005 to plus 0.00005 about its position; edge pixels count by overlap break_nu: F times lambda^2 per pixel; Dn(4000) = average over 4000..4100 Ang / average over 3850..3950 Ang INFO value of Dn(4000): 1.27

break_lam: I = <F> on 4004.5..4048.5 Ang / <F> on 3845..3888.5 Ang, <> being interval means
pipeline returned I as 1.21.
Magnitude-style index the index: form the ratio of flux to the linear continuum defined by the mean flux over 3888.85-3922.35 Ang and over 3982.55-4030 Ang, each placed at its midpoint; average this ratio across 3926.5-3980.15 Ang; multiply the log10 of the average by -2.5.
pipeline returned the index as 0.21 mag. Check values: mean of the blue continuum 8.56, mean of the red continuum 9.95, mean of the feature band 7.58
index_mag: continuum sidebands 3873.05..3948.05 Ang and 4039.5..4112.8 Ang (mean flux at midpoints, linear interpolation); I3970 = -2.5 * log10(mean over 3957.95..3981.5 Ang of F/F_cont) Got 0.21 mag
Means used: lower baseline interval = 8.14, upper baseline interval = 9.32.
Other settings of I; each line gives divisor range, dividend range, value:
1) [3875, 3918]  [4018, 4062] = 1.24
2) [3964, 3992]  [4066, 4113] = 1.14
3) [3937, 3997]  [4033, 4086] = 1.19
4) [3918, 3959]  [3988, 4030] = 1.20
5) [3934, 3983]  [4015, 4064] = 1.29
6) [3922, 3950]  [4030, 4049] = 1.23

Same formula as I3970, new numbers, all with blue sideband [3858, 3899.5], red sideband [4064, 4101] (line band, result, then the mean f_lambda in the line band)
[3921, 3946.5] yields 0.04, 7.97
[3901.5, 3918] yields -0.12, 9.07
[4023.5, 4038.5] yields -0.11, 9.84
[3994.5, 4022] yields -0.15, 10.1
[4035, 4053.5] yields -0.13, 10.2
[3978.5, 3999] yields -0.08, 9.35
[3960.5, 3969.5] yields 0.30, 6.46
